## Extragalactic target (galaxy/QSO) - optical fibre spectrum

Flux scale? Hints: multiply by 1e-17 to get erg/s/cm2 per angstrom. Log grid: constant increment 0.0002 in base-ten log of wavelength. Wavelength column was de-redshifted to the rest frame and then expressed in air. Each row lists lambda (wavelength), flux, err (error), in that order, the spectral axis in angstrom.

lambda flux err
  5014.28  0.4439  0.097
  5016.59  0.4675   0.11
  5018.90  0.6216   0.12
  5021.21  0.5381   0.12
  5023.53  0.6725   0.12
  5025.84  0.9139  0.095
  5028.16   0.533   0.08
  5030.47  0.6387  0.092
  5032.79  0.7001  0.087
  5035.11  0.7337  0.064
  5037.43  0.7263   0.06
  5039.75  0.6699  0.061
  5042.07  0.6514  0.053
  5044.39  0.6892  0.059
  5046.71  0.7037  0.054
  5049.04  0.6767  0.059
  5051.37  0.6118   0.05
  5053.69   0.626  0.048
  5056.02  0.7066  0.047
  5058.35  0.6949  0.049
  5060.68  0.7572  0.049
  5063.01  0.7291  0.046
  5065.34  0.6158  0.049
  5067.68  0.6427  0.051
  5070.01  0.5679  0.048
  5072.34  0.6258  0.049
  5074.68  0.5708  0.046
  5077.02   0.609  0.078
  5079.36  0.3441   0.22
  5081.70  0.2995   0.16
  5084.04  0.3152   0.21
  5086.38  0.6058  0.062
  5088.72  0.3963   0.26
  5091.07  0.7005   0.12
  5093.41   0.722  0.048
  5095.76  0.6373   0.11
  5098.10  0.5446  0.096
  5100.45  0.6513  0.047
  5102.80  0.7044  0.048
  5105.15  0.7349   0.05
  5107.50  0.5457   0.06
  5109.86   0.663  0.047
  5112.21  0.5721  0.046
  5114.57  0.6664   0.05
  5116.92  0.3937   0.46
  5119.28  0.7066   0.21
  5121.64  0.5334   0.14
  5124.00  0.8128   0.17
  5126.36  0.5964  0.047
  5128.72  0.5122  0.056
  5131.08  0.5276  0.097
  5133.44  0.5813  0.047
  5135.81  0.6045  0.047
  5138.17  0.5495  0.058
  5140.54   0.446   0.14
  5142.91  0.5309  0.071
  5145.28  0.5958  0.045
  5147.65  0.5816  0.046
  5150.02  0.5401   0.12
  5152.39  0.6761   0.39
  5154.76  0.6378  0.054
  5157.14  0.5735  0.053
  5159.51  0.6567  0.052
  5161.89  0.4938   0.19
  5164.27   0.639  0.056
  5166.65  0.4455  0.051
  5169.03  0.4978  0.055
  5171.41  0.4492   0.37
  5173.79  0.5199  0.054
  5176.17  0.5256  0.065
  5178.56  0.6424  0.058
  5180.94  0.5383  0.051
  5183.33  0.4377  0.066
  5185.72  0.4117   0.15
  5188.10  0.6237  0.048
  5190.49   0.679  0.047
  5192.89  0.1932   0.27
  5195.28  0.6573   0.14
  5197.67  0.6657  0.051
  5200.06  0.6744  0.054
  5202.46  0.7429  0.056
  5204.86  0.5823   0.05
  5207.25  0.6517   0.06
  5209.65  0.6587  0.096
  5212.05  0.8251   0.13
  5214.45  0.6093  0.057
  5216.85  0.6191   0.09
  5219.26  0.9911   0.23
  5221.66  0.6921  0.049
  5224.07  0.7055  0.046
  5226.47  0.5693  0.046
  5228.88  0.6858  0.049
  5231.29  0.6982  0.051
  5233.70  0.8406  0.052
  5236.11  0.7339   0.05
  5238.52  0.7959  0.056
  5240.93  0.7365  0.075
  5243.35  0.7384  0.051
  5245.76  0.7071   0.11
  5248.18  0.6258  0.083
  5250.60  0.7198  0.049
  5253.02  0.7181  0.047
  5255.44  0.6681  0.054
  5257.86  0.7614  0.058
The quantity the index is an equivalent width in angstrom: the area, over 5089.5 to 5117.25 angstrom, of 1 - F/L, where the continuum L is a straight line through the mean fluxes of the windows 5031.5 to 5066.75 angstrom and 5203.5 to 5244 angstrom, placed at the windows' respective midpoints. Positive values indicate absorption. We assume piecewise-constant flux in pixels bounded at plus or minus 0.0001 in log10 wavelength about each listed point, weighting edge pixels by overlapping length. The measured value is 2.5 angstrom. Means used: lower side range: 0.686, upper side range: 0.714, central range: 0.632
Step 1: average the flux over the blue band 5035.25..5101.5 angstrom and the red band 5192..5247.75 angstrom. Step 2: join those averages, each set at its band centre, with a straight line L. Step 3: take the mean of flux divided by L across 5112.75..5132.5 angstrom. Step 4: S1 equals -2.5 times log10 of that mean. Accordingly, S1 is 0.082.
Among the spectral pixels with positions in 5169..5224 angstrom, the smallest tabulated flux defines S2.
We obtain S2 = 0.1932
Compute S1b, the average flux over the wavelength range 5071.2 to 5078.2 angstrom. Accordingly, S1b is 0.601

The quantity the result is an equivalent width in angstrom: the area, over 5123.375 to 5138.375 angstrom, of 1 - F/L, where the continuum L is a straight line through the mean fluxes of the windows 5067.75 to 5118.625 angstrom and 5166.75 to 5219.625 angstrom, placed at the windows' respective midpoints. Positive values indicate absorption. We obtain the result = -0.4 angstrom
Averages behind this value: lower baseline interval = 0.569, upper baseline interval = 0.591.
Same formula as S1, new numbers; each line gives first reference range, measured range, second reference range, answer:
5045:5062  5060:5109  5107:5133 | 0.098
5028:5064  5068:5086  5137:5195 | 0.301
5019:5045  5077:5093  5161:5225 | 0.354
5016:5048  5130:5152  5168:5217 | 0.098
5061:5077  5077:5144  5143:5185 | 0.051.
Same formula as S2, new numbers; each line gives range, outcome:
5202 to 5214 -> 0.5823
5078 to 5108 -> 0.2995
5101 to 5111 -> 0.5457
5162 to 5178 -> 0.4455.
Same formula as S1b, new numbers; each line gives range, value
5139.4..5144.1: 0.489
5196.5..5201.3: 0.671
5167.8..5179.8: 0.527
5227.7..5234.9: 0.741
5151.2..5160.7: 0.636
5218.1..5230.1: 0.728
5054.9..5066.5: 0.701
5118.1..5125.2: 0.684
